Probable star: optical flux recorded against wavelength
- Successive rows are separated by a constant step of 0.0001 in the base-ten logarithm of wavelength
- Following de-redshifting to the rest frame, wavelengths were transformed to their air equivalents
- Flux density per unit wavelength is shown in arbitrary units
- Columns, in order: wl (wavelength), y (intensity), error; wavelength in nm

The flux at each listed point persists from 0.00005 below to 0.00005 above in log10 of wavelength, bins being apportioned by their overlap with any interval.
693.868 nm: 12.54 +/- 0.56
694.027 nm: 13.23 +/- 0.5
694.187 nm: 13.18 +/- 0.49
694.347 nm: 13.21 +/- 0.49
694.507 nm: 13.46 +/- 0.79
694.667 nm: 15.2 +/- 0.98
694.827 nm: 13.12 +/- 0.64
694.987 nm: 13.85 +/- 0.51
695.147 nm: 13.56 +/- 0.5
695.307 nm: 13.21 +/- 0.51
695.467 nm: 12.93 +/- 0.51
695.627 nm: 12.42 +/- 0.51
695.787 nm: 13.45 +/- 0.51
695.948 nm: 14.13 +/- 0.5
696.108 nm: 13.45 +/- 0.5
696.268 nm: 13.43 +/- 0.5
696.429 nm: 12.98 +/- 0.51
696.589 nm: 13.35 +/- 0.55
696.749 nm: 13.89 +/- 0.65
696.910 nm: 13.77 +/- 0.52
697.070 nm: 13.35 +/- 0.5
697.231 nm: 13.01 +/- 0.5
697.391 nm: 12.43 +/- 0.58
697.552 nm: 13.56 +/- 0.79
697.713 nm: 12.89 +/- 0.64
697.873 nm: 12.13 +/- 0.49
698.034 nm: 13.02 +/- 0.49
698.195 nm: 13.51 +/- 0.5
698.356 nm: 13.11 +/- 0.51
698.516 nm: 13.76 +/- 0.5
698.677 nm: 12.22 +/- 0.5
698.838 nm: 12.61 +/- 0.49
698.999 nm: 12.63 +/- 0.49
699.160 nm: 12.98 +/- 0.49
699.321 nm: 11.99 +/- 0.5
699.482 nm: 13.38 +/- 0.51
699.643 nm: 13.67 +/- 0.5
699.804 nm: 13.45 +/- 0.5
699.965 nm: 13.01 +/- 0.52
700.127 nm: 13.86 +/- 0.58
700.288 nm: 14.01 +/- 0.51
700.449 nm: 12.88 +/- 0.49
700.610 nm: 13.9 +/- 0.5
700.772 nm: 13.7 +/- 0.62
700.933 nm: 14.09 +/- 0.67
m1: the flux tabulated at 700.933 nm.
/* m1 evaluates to 14.09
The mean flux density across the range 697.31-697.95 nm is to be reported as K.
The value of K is 12.8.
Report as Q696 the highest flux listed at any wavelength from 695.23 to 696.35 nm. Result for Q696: 14.13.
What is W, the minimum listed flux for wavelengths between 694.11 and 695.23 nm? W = 13.12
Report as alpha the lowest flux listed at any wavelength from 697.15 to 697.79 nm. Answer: 12.43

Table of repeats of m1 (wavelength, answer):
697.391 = 12.43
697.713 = 12.89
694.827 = 13.12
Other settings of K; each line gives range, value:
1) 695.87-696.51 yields 13.5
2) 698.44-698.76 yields 13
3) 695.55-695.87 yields 12.9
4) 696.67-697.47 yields 13.3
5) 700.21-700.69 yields 13.6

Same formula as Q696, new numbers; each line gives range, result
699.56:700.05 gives 13.67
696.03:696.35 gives 13.45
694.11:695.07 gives 15.2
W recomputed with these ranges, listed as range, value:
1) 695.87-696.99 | 12.98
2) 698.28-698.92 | 12.22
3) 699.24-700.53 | 11.99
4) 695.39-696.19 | 12.42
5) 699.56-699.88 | 13.45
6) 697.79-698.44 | 12.13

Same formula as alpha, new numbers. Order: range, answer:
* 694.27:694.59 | 13.21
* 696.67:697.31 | 13.01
